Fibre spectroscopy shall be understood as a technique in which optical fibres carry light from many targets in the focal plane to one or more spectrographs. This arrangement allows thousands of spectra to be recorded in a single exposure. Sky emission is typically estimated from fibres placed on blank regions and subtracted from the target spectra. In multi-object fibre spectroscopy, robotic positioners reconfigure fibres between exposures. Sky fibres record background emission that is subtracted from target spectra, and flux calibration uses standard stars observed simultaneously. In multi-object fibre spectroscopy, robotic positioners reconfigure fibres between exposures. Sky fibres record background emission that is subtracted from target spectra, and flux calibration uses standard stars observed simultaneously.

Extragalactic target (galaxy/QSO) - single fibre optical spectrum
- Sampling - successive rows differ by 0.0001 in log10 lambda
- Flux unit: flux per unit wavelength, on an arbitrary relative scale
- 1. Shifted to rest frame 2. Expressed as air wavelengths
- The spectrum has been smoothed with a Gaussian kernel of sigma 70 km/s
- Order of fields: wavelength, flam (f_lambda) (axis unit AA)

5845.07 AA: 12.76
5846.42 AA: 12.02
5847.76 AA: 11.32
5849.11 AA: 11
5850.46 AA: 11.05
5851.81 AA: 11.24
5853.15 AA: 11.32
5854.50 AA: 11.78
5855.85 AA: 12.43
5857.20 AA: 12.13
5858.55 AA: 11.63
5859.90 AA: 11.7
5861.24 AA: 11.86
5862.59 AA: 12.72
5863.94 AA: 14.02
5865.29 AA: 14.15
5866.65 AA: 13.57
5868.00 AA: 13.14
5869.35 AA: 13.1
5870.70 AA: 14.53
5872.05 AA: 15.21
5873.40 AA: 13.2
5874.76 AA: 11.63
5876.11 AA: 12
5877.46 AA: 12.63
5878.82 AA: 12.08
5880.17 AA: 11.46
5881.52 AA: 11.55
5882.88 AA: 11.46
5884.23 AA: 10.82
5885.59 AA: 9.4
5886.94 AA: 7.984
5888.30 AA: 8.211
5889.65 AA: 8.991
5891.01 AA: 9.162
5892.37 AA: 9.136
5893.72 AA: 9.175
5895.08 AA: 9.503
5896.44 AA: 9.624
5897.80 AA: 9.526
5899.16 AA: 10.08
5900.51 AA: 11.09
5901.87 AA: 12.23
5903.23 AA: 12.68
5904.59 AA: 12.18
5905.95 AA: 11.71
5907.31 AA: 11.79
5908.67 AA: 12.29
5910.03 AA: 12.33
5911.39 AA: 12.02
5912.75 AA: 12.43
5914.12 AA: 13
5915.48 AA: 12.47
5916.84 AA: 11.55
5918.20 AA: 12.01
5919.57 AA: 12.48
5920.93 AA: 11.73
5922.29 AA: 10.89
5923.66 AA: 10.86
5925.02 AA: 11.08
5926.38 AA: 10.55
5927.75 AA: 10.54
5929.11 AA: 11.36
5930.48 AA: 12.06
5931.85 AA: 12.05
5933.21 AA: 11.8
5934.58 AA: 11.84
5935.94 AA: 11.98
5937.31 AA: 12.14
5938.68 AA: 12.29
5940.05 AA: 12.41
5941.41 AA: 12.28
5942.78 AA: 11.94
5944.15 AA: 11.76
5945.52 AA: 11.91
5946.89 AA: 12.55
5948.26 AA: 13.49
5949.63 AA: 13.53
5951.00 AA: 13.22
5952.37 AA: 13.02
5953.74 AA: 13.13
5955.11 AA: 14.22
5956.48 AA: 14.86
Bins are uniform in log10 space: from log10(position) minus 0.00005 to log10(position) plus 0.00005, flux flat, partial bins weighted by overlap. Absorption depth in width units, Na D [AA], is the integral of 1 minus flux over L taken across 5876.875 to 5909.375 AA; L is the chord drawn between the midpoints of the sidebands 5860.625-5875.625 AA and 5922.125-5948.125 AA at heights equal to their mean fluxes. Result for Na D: 5.5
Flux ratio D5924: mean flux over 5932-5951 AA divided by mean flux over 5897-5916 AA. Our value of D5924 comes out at 1.0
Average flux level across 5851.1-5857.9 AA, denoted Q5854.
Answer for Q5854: 11.8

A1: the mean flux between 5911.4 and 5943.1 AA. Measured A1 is 11.8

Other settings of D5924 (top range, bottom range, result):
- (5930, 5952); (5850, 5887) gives 1.01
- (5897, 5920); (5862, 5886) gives 0.94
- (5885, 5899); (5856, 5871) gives 0.71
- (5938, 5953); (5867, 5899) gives 1.14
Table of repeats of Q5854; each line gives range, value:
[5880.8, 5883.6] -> 11.5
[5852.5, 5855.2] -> 11.5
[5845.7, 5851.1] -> 11.4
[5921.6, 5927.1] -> 10.8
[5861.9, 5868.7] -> 13.5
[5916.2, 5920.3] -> 12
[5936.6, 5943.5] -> 12.2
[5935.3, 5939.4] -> 12.1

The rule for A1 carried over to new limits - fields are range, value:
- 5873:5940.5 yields 11.3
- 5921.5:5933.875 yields 11.2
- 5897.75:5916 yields 11.9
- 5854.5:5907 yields 11.5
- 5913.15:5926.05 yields 11.8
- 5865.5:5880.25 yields 13.1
